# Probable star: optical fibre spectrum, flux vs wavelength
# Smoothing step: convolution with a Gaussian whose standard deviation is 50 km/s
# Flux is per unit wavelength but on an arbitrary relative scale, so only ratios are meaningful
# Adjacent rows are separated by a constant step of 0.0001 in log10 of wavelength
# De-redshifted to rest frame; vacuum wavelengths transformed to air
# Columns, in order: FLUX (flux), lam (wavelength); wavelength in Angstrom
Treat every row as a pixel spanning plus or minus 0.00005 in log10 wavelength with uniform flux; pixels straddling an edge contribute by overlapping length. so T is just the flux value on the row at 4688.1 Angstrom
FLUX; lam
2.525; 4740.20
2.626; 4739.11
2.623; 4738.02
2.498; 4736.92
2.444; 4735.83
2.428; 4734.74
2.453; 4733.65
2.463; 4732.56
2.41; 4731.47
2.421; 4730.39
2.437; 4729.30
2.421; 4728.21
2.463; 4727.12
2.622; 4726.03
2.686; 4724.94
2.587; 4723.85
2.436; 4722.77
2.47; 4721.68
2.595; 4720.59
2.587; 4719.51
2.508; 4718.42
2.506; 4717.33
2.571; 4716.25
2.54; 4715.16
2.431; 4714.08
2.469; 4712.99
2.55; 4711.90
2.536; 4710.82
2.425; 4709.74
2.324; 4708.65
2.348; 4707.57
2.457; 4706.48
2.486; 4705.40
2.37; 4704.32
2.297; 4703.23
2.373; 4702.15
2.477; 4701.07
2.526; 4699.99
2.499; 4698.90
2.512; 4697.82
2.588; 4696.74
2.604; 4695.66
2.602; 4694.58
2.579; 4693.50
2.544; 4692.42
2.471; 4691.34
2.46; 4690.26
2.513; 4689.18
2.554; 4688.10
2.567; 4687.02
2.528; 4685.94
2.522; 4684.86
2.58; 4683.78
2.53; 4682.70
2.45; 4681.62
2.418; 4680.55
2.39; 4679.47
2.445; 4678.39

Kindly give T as 2.554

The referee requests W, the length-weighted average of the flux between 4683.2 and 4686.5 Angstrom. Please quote 2.54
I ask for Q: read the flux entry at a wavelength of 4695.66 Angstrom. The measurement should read 2.604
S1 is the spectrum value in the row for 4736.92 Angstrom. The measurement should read 2.498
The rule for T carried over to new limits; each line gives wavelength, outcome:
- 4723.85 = 2.587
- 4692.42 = 2.544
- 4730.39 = 2.421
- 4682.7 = 2.53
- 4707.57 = 2.348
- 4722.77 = 2.436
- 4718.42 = 2.508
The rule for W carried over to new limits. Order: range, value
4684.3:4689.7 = 2.53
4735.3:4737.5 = 2.46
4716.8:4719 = 2.5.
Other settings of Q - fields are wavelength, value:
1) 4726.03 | 2.622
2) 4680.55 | 2.418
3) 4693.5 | 2.579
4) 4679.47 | 2.39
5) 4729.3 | 2.437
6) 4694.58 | 2.602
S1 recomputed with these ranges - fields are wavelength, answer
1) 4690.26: 2.46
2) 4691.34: 2.471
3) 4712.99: 2.469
